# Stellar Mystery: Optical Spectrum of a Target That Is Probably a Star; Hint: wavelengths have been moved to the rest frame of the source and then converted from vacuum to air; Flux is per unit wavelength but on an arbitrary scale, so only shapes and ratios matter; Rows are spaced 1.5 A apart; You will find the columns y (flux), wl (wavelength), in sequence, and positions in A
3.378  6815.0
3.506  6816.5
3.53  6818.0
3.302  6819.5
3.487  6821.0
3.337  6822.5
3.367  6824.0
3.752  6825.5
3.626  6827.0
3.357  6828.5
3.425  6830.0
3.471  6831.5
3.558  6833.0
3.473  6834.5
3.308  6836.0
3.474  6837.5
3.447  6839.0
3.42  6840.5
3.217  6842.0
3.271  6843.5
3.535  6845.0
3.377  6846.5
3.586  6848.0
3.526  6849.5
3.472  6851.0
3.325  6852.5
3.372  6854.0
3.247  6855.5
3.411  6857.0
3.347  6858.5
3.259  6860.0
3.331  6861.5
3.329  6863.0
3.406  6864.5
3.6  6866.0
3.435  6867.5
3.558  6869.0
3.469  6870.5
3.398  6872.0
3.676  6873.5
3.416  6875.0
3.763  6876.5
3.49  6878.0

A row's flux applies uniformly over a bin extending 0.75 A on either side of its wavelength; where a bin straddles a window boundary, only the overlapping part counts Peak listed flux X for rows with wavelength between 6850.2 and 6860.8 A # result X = 3.472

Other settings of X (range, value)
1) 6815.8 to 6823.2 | 3.53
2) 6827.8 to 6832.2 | 3.471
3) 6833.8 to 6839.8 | 3.474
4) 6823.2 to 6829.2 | 3.752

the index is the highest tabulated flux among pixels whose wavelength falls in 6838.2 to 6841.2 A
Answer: 3.447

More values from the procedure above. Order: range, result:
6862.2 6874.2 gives 3.676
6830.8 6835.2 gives 3.558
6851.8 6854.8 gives 3.372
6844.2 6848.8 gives 3.586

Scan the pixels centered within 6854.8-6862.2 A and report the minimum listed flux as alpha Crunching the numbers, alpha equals 3.247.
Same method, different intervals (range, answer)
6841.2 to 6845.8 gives 3.217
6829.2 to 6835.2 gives 3.425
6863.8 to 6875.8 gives 3.398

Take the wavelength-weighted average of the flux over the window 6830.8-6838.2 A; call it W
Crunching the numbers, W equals 3.46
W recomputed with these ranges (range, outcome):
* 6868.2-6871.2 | 3.51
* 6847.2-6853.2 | 3.48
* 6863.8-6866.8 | 3.5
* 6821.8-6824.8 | 3.36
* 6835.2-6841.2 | 3.41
